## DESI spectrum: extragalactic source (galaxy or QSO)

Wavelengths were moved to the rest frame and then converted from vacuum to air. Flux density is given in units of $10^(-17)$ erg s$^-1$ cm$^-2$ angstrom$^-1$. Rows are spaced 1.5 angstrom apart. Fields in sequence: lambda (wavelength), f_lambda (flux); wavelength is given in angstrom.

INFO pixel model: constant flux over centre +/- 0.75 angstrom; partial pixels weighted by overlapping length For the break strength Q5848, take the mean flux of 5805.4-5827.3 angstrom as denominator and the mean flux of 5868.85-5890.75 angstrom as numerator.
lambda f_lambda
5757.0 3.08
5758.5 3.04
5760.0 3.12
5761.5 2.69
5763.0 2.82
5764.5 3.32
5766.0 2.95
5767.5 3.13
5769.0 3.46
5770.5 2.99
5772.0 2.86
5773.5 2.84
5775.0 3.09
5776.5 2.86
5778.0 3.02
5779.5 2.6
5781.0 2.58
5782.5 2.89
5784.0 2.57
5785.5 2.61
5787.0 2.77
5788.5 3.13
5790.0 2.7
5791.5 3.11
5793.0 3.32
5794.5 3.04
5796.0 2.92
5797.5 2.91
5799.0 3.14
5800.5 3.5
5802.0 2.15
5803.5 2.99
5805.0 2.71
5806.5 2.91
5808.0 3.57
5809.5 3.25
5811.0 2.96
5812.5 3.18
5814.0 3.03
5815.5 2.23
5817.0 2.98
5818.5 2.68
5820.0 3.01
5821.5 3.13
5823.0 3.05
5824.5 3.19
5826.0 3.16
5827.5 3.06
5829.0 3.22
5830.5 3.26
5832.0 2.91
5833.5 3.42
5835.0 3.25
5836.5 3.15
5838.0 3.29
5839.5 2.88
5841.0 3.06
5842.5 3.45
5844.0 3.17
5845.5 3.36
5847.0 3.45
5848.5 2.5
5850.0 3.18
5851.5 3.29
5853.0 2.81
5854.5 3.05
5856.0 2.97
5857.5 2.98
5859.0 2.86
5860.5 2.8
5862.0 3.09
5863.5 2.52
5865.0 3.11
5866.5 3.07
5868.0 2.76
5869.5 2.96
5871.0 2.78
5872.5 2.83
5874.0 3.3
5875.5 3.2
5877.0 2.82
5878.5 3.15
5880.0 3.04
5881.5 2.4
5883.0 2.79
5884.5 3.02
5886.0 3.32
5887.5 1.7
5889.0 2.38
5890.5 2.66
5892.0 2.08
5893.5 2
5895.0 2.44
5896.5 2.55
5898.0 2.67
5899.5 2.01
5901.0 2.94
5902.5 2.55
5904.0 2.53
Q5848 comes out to 0.94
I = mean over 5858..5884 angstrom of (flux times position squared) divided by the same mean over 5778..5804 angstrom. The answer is 1.04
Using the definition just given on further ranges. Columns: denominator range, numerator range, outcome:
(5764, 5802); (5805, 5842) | 1.05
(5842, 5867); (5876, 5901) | 0.86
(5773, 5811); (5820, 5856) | 1.09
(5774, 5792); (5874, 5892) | 1.01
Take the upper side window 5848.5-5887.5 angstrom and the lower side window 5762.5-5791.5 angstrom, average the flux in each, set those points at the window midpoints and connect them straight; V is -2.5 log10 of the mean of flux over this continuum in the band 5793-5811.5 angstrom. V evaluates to -0.04 mag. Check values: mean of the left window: 2.91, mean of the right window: 2.93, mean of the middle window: 3.02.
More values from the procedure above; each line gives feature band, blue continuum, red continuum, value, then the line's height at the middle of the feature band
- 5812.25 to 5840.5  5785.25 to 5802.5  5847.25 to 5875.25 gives -0.04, 2.96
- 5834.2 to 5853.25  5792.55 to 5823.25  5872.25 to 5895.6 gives -0.11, 2.85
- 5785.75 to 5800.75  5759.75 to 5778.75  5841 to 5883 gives -0.01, 3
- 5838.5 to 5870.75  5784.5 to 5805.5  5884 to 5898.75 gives -0.14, 2.65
